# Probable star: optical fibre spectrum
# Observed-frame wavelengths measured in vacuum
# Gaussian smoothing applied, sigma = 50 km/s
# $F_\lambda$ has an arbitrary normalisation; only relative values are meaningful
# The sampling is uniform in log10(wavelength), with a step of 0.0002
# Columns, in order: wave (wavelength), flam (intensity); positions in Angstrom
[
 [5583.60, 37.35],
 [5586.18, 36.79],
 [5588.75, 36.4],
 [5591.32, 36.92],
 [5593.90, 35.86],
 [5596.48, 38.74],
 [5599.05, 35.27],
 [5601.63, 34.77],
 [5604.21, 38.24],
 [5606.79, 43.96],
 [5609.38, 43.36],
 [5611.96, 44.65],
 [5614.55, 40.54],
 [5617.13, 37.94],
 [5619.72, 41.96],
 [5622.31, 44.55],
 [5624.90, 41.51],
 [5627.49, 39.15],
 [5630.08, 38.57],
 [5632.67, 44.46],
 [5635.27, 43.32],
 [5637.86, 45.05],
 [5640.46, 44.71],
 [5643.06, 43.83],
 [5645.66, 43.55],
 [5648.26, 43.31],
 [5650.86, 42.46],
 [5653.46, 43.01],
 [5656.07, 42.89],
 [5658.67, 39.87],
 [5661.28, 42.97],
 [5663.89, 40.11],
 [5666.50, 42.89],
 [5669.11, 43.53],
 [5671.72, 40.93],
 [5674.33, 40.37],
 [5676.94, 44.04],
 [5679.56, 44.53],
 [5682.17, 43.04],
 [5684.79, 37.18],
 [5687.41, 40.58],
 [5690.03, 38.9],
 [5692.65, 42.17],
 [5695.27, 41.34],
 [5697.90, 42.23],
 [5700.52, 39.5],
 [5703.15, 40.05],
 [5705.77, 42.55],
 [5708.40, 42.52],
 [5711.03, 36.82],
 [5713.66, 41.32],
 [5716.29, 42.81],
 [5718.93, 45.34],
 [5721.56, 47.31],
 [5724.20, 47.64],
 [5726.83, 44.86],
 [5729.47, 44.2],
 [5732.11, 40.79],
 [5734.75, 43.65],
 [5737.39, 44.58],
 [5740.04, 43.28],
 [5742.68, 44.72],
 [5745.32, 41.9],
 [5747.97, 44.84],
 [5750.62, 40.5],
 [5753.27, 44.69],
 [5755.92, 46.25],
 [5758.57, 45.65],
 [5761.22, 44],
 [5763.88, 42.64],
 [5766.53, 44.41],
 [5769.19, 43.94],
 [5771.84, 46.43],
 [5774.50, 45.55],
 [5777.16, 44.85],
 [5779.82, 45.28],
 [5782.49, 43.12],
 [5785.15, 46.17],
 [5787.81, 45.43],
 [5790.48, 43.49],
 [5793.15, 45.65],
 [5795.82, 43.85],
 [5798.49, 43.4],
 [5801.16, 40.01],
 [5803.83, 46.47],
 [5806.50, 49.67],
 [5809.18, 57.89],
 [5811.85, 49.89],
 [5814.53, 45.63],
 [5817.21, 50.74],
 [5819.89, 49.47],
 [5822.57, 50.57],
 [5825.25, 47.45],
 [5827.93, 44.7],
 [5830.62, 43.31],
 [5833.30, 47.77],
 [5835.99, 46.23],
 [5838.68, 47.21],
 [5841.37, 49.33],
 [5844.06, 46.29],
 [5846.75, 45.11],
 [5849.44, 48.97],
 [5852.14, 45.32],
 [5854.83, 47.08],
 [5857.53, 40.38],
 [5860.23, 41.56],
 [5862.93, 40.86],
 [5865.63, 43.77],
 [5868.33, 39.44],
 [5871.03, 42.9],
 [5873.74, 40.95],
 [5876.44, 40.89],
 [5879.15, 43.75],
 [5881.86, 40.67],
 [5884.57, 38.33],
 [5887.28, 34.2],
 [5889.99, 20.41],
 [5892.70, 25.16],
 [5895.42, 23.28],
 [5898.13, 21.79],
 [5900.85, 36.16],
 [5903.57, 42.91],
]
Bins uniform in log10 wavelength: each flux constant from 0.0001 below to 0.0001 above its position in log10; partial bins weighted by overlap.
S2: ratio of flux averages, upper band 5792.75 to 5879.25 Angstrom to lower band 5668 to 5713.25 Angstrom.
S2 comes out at 1.11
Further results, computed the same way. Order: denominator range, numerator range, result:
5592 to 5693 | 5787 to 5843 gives 1.14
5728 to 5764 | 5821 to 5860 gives 1.06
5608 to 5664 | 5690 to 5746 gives 1.01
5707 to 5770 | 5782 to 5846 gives 1.07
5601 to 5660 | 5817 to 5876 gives 1.08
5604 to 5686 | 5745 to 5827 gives 1.08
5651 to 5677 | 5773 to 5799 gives 1.06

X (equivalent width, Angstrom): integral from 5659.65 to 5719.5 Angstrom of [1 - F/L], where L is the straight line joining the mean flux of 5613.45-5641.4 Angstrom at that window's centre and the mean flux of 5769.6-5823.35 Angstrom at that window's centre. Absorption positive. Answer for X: 2.97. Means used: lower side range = 42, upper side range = 46.6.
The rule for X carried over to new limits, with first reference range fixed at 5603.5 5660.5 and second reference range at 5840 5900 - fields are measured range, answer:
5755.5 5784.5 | -3.1 Angstrom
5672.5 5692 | 0.2 Angstrom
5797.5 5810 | -2.2 Angstrom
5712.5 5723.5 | -0.9 Angstrom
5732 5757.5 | -1.8 Angstrom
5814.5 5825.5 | -2.6 Angstrom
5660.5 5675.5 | 0.0 Angstrom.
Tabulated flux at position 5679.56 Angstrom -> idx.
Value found 44.53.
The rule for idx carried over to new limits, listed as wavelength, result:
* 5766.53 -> 44.41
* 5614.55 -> 40.54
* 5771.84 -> 46.43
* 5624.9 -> 41.51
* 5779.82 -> 45.28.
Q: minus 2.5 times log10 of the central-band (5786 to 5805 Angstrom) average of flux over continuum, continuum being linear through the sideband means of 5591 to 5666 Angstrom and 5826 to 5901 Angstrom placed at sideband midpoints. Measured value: -0.09 mag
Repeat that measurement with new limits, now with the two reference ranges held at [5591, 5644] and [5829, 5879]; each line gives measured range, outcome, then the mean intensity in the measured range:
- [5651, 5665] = -0.01 mag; 41.8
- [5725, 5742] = -0.03 mag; 43.7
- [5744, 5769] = -0.02 mag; 43.9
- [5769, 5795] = -0.04 mag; 45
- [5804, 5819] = -0.16 mag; 50.4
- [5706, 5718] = 0.03 mag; 41.1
